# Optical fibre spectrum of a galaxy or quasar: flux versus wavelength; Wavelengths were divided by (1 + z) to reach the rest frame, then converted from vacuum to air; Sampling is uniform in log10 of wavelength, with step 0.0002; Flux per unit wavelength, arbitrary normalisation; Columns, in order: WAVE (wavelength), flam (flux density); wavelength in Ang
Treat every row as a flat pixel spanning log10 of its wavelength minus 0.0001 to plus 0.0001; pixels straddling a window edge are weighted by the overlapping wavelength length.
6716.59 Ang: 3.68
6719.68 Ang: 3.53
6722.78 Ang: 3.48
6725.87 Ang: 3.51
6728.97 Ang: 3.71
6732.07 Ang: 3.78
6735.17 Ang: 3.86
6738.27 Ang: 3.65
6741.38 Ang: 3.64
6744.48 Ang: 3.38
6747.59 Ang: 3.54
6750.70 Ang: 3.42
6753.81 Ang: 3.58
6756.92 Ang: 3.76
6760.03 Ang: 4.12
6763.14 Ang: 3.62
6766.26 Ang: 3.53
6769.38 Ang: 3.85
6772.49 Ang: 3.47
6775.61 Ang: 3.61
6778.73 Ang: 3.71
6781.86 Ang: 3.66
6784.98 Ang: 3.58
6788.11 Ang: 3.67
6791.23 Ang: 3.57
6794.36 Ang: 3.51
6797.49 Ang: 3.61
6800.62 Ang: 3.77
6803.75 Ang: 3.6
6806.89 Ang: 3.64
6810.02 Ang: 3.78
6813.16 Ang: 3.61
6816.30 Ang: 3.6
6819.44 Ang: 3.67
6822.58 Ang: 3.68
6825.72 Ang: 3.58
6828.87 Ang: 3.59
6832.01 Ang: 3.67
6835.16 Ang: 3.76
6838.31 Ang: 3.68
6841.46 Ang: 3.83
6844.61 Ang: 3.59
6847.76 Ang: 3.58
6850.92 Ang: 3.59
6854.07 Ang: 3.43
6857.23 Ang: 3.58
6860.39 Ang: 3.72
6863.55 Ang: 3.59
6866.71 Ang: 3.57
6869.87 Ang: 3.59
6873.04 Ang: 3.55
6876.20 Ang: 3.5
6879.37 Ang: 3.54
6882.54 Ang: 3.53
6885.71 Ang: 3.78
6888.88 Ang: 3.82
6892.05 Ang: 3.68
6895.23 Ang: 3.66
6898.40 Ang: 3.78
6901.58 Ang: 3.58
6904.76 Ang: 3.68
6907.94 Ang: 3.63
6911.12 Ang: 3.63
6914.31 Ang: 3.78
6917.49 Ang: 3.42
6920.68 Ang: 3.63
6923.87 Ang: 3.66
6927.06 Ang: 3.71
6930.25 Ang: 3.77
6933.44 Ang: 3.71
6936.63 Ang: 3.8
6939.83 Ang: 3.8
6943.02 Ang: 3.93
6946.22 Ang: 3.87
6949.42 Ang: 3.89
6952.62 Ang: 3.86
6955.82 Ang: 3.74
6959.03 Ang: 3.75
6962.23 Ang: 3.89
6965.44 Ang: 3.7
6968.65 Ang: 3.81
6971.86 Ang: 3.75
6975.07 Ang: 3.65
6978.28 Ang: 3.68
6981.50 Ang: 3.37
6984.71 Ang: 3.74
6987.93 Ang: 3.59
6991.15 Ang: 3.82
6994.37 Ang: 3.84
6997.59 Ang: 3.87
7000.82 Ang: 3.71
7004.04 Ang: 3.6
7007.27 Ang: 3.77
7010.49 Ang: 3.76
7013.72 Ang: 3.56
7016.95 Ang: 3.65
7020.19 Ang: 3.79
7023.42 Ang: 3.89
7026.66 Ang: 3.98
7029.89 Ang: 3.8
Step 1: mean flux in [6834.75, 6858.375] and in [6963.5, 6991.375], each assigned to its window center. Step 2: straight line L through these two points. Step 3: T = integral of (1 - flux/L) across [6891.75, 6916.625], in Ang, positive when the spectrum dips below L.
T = -0.2 Ang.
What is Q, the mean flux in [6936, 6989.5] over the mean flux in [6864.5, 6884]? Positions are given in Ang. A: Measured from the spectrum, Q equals 1.06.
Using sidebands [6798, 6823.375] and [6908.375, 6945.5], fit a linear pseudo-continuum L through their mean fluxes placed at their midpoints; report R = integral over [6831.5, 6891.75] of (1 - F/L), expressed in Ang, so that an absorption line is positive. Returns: 1.0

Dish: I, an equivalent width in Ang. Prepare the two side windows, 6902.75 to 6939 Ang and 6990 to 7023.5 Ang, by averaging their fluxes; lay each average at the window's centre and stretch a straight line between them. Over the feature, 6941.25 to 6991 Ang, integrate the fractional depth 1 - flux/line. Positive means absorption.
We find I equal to -0.5 Ang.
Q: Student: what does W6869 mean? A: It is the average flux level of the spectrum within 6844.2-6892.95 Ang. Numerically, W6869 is 3.6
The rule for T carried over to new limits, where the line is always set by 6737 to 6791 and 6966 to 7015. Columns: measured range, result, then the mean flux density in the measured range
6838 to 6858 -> 0.28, 3.61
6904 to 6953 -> -0.67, 3.73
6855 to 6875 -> 0.39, 3.59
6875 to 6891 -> 0.13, 3.64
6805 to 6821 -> -0.05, 3.66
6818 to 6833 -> 0.06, 3.64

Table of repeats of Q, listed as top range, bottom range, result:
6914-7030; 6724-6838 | 1.03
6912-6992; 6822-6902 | 1.03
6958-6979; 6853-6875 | 1.05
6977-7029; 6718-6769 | 1.02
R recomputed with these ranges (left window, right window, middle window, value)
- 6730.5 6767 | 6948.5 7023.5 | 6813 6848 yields 0.3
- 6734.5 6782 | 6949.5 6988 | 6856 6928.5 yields 1.2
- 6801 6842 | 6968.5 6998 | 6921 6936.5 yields -0.1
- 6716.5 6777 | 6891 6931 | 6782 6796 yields 0.2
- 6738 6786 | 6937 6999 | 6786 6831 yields 0.4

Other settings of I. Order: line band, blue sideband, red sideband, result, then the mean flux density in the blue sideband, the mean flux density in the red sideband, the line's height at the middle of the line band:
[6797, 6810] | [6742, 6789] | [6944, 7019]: -0.1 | 3.63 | 3.73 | 3.65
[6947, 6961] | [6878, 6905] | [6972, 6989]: -0.7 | 3.67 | 3.62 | 3.64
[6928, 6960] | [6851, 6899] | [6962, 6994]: -1.2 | 3.62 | 3.7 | 3.67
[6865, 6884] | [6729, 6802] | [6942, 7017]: 0.8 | 3.65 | 3.74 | 3.7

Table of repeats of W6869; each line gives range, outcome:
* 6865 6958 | 3.69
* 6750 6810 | 3.65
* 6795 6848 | 3.66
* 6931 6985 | 3.76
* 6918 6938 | 3.7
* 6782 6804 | 3.62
